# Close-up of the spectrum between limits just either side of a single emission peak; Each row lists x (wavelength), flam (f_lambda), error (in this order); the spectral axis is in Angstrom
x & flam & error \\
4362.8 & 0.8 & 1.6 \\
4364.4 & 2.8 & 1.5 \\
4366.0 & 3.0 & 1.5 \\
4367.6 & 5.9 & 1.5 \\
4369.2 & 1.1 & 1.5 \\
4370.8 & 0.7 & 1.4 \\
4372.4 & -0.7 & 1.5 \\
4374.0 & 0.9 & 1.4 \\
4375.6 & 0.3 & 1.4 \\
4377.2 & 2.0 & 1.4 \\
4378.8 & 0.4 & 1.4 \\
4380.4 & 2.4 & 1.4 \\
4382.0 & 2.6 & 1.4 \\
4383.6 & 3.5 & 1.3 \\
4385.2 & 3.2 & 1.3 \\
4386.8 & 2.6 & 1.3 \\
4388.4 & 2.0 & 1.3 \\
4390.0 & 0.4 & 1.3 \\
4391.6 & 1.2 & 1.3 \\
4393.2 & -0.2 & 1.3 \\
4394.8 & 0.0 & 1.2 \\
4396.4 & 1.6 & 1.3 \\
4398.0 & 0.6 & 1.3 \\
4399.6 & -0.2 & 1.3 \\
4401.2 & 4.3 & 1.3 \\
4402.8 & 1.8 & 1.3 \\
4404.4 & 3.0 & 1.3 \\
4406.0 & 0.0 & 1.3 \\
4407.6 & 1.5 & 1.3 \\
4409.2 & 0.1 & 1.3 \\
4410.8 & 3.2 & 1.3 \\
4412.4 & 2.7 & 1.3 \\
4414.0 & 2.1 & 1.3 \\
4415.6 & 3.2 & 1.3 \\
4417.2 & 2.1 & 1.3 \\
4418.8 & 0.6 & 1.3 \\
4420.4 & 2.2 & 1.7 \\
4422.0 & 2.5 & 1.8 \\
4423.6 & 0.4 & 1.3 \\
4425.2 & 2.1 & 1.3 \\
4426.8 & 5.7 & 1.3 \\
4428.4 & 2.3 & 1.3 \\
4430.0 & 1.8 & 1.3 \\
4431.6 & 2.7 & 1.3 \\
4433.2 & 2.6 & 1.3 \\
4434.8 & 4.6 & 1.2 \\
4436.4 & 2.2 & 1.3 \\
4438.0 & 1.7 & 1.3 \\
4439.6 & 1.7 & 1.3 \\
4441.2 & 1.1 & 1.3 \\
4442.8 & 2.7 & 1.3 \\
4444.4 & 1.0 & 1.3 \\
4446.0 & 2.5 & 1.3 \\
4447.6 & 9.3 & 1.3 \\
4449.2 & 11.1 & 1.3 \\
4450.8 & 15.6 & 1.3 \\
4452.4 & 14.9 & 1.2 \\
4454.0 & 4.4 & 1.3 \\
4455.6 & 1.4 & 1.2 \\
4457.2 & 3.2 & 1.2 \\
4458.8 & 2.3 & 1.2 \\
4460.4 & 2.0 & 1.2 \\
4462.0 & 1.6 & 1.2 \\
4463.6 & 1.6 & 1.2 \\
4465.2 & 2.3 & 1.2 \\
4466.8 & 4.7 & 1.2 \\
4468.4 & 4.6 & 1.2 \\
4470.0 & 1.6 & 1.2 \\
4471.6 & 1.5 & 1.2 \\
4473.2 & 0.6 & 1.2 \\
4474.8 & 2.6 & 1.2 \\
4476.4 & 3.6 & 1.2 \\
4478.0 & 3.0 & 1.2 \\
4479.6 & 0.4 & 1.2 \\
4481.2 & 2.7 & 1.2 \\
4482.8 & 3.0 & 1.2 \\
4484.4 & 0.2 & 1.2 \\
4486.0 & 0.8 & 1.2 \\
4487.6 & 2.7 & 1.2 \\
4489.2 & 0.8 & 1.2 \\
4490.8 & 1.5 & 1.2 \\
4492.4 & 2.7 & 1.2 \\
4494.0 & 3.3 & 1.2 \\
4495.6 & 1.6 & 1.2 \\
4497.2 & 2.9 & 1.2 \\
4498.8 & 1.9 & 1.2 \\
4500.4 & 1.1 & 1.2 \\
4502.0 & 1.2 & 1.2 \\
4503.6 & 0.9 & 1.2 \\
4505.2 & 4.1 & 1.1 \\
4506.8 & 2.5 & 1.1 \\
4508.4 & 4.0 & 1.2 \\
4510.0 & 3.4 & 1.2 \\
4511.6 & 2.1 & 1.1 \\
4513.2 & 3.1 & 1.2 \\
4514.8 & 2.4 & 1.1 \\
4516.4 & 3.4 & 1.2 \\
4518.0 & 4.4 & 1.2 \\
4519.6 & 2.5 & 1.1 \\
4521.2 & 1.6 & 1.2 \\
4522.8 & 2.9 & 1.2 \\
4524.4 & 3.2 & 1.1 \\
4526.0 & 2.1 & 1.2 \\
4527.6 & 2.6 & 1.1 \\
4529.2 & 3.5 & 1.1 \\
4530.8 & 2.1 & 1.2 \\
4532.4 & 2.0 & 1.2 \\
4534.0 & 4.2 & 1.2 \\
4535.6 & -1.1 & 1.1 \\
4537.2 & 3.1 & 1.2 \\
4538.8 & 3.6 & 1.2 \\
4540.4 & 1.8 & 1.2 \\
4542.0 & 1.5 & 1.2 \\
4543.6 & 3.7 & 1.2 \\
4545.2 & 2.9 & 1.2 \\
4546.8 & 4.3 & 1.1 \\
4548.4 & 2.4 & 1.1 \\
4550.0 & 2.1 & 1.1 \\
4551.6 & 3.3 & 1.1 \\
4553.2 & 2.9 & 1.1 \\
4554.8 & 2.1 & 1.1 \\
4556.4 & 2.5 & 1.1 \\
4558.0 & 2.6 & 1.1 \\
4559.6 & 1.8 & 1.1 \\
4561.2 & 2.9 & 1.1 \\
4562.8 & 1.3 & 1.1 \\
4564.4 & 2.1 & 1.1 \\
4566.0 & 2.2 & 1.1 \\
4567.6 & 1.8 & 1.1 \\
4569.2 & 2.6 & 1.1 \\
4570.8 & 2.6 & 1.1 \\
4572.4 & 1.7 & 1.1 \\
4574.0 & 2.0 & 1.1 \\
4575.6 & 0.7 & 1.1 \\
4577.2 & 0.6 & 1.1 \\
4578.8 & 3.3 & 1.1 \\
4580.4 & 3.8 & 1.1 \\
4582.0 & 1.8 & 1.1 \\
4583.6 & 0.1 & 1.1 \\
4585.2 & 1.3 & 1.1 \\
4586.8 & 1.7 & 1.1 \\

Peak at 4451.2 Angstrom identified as [O II]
